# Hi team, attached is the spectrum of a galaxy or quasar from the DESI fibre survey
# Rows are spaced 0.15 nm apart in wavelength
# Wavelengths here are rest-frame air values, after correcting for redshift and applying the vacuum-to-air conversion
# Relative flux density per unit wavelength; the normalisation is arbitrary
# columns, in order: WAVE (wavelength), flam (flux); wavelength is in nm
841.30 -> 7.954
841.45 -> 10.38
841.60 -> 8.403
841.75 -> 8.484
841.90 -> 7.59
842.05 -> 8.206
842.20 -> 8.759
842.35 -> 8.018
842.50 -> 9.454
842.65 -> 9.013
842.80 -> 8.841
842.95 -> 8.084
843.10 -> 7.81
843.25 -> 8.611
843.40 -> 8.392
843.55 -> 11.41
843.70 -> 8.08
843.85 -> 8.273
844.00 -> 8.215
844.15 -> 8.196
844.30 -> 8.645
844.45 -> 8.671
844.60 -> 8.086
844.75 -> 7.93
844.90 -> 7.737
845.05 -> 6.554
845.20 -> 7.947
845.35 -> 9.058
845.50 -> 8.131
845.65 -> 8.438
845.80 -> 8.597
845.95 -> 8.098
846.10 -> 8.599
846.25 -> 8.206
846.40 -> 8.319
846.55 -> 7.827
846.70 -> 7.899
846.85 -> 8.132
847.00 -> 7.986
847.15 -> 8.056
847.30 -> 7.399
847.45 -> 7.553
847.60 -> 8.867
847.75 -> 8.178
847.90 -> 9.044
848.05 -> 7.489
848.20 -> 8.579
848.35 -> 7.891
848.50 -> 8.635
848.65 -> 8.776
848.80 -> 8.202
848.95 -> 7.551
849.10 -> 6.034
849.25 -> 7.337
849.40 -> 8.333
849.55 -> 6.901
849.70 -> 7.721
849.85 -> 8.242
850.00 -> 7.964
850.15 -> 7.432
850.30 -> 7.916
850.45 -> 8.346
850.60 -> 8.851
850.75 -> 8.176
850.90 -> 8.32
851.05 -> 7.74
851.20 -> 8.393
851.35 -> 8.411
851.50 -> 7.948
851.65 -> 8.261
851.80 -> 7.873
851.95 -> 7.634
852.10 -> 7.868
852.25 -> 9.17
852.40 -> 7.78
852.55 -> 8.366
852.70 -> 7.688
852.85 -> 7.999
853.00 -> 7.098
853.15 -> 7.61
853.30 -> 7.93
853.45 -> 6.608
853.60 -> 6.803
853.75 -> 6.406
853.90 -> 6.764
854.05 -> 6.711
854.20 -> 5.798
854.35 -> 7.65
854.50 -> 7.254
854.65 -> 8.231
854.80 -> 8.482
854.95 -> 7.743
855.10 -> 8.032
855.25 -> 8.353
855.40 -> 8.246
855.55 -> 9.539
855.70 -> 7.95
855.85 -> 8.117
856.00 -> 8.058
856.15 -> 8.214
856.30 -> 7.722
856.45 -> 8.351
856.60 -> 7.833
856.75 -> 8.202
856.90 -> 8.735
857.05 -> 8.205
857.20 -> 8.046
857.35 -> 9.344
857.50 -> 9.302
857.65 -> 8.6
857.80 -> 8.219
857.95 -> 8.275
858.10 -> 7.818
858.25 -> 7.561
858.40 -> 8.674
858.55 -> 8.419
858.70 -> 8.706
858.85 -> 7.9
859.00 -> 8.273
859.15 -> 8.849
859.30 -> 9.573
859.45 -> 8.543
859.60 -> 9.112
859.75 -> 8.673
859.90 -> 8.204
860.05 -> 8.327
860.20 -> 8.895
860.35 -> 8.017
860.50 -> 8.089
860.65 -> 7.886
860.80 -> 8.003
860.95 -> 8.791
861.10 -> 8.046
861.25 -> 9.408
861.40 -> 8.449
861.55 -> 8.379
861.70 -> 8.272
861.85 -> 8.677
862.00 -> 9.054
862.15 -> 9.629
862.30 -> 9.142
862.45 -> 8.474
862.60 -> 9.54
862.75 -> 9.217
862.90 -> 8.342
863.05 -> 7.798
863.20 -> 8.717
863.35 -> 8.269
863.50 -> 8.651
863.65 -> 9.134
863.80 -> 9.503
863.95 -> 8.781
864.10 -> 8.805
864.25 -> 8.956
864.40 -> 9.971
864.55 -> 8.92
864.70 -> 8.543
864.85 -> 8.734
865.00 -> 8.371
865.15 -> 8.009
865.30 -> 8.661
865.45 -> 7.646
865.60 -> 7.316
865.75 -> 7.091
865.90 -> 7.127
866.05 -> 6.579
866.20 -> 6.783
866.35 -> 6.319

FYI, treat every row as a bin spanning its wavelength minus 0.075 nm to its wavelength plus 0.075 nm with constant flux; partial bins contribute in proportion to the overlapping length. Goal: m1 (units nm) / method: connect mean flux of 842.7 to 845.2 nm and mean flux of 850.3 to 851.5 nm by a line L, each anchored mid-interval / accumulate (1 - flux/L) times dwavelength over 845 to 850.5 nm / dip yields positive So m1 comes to 0.19 nm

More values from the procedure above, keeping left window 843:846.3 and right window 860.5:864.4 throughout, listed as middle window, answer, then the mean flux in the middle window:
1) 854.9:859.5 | 0.13 nm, 8.37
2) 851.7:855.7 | 0.40 nm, 7.69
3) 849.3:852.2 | 0.16 nm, 8.02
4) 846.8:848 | 0.04 nm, 8.14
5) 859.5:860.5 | 0.02 nm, 8.5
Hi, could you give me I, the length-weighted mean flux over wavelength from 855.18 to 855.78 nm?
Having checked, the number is 8.52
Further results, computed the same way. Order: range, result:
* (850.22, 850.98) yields 8.31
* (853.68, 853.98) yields 6.59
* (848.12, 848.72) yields 8.46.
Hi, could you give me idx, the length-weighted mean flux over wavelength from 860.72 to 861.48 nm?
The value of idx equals 8.53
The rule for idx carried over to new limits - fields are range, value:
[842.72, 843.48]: 8.37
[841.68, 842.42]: 8.21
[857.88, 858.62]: 8.15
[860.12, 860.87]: 8.18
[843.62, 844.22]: 8.22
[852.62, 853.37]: 7.67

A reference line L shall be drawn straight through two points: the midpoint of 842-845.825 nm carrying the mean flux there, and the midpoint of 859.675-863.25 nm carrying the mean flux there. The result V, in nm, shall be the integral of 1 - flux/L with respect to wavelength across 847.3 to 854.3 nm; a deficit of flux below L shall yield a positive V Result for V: 0.56 nm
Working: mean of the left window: 8.43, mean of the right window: 8.58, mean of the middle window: 7.8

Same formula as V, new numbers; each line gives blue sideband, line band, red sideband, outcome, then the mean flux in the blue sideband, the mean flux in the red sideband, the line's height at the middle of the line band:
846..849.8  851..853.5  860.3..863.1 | 0.08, 7.98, 8.6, 8.18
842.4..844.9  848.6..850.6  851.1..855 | 0.05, 8.57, 7.63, 7.98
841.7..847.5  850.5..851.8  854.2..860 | 0.01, 8.29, 8.31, 8.3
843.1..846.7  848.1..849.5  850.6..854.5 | 0.02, 8.33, 7.66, 7.99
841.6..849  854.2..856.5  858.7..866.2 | 0.10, 8.3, 8.5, 8.42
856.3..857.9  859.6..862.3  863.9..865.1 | 0.04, 8.44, 8.87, 8.67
